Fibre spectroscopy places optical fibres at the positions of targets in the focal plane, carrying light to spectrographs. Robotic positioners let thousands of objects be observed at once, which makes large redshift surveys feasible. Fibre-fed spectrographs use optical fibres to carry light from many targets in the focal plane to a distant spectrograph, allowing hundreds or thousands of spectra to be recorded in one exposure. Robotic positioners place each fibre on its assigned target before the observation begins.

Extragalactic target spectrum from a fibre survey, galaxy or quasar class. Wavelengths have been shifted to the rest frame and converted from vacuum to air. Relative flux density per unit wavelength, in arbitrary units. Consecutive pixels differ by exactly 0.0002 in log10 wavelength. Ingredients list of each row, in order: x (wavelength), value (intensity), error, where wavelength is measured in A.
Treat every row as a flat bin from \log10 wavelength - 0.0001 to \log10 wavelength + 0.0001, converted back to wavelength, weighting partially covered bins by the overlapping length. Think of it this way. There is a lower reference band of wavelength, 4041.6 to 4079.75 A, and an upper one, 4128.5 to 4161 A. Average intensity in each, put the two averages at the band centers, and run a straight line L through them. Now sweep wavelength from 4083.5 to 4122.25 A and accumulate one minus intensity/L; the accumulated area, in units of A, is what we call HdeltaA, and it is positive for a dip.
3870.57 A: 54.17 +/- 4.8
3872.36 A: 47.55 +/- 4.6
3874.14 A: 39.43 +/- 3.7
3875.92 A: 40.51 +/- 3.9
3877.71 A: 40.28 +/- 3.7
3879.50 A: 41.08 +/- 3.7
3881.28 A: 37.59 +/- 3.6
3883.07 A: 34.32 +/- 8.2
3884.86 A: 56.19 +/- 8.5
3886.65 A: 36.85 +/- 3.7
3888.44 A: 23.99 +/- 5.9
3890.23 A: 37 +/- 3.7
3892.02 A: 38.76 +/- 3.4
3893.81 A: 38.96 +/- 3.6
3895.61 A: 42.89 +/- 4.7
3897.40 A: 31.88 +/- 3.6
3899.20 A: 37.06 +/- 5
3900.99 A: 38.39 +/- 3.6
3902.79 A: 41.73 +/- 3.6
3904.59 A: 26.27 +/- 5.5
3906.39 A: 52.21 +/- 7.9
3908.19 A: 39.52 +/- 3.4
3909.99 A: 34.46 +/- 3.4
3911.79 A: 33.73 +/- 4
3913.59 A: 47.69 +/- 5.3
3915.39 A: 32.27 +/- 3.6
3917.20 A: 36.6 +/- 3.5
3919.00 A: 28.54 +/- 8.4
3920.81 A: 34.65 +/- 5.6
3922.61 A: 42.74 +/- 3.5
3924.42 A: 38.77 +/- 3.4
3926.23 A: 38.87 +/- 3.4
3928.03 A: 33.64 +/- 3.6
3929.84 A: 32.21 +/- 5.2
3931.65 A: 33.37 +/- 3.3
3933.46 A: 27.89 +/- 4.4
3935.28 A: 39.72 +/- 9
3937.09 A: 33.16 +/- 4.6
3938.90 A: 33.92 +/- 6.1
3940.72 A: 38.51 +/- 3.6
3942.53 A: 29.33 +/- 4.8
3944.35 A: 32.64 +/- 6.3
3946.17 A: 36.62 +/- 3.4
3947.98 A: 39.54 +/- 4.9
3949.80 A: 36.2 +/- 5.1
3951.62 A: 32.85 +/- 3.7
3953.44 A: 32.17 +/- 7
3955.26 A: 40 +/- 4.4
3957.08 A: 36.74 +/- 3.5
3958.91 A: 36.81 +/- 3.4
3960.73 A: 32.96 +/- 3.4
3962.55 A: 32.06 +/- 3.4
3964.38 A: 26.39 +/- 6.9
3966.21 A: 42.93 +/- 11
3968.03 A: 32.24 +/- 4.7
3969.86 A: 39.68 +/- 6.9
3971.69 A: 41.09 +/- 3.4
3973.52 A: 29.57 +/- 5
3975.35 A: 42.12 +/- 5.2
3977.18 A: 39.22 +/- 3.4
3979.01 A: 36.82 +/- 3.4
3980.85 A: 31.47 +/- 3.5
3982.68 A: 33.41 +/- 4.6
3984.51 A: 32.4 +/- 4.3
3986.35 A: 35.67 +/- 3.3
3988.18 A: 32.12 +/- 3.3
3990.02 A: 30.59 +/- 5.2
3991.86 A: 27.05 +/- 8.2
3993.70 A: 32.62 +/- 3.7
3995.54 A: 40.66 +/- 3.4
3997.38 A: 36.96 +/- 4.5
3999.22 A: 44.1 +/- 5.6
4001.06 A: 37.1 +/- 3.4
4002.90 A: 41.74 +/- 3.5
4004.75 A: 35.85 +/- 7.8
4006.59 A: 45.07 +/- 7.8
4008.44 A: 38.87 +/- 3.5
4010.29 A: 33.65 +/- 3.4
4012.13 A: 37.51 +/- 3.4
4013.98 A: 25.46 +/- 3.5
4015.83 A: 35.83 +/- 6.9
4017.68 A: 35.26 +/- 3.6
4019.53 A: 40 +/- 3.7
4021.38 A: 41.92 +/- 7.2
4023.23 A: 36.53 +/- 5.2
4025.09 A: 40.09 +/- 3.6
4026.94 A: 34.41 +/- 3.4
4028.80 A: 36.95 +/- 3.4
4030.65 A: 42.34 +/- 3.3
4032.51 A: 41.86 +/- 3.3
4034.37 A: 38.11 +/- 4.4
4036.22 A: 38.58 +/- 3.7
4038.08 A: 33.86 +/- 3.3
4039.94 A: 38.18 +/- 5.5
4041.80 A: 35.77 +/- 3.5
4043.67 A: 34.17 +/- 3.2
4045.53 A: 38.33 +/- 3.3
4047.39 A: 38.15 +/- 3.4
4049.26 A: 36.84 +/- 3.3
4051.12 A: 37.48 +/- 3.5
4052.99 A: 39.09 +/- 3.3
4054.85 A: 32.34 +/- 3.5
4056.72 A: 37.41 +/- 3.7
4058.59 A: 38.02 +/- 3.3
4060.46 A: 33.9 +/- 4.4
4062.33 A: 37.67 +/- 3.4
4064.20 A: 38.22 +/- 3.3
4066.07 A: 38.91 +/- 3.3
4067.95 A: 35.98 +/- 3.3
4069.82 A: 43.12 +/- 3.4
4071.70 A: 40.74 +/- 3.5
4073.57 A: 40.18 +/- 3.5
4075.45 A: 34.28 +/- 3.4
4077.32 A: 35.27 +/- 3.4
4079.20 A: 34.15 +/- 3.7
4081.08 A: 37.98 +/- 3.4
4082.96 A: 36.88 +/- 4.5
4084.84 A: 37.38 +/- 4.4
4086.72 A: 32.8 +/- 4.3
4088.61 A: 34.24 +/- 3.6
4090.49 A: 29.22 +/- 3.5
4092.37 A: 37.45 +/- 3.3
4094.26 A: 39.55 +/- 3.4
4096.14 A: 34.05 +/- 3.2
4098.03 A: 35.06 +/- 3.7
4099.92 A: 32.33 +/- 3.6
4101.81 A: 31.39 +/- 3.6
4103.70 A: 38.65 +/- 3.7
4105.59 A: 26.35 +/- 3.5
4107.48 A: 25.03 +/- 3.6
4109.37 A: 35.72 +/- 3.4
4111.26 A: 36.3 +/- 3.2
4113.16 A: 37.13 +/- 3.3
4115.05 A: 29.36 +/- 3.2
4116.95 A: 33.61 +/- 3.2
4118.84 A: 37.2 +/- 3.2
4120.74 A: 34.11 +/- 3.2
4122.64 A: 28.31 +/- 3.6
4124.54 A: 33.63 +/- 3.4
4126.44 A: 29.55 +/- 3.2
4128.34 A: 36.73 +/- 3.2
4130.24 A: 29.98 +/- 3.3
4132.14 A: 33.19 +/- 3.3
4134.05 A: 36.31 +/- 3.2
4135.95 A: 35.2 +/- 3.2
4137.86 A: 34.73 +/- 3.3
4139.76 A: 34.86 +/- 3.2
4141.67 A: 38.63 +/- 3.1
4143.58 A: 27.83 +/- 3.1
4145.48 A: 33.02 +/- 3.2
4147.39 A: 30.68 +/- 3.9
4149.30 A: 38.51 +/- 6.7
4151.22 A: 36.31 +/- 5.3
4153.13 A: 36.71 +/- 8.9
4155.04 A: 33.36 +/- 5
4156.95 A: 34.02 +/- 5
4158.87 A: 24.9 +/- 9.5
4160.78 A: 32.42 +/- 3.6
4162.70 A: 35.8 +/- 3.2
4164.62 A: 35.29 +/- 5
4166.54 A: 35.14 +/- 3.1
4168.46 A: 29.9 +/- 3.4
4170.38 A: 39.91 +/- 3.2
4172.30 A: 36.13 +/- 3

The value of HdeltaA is 1.8 A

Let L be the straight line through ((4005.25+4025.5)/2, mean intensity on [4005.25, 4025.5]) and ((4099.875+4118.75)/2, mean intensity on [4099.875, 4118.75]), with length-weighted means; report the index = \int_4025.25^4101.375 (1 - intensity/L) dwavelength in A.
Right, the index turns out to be -4.0 A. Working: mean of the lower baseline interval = 37.2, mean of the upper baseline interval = 32.8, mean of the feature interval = 36.8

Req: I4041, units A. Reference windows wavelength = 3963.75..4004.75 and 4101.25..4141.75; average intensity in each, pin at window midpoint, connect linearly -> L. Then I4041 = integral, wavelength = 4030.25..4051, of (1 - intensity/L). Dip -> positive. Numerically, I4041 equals -1.7 A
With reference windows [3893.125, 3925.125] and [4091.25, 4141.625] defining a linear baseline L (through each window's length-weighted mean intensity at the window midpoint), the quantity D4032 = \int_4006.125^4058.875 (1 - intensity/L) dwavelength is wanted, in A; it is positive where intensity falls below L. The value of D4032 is -2.8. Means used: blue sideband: 37.7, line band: 37.2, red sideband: 33.8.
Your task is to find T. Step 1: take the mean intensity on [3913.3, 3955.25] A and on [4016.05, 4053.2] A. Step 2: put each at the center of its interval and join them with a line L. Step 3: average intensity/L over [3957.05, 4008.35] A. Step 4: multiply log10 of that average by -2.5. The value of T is 0.02 mag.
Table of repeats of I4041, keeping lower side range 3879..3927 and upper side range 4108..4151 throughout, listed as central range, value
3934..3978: 1.5 A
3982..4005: 0.5 A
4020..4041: -1.7 A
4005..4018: 0.0 A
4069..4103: -1.3 A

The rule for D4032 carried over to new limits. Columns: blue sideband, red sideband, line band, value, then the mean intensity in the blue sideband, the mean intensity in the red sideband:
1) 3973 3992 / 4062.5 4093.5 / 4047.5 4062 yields -0.2 A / 34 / 36.7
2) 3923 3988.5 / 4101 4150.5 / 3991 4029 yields -2.7 A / 35.2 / 33.3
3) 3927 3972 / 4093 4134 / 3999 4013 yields -1.9 A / 34.8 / 33.3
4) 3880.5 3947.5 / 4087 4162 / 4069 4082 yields -1.4 A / 36.6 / 33.5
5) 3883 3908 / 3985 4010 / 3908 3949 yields 2.6 A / 38.5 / 36.6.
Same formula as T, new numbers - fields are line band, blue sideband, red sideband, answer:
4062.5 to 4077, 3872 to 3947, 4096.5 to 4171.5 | -0.12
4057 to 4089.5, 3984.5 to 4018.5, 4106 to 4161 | -0.08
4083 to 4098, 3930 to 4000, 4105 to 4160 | -0.05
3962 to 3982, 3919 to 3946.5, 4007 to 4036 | 0.00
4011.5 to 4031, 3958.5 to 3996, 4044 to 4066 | -0.02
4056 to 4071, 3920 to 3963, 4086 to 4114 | -0.12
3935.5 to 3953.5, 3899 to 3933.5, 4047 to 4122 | 0.05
